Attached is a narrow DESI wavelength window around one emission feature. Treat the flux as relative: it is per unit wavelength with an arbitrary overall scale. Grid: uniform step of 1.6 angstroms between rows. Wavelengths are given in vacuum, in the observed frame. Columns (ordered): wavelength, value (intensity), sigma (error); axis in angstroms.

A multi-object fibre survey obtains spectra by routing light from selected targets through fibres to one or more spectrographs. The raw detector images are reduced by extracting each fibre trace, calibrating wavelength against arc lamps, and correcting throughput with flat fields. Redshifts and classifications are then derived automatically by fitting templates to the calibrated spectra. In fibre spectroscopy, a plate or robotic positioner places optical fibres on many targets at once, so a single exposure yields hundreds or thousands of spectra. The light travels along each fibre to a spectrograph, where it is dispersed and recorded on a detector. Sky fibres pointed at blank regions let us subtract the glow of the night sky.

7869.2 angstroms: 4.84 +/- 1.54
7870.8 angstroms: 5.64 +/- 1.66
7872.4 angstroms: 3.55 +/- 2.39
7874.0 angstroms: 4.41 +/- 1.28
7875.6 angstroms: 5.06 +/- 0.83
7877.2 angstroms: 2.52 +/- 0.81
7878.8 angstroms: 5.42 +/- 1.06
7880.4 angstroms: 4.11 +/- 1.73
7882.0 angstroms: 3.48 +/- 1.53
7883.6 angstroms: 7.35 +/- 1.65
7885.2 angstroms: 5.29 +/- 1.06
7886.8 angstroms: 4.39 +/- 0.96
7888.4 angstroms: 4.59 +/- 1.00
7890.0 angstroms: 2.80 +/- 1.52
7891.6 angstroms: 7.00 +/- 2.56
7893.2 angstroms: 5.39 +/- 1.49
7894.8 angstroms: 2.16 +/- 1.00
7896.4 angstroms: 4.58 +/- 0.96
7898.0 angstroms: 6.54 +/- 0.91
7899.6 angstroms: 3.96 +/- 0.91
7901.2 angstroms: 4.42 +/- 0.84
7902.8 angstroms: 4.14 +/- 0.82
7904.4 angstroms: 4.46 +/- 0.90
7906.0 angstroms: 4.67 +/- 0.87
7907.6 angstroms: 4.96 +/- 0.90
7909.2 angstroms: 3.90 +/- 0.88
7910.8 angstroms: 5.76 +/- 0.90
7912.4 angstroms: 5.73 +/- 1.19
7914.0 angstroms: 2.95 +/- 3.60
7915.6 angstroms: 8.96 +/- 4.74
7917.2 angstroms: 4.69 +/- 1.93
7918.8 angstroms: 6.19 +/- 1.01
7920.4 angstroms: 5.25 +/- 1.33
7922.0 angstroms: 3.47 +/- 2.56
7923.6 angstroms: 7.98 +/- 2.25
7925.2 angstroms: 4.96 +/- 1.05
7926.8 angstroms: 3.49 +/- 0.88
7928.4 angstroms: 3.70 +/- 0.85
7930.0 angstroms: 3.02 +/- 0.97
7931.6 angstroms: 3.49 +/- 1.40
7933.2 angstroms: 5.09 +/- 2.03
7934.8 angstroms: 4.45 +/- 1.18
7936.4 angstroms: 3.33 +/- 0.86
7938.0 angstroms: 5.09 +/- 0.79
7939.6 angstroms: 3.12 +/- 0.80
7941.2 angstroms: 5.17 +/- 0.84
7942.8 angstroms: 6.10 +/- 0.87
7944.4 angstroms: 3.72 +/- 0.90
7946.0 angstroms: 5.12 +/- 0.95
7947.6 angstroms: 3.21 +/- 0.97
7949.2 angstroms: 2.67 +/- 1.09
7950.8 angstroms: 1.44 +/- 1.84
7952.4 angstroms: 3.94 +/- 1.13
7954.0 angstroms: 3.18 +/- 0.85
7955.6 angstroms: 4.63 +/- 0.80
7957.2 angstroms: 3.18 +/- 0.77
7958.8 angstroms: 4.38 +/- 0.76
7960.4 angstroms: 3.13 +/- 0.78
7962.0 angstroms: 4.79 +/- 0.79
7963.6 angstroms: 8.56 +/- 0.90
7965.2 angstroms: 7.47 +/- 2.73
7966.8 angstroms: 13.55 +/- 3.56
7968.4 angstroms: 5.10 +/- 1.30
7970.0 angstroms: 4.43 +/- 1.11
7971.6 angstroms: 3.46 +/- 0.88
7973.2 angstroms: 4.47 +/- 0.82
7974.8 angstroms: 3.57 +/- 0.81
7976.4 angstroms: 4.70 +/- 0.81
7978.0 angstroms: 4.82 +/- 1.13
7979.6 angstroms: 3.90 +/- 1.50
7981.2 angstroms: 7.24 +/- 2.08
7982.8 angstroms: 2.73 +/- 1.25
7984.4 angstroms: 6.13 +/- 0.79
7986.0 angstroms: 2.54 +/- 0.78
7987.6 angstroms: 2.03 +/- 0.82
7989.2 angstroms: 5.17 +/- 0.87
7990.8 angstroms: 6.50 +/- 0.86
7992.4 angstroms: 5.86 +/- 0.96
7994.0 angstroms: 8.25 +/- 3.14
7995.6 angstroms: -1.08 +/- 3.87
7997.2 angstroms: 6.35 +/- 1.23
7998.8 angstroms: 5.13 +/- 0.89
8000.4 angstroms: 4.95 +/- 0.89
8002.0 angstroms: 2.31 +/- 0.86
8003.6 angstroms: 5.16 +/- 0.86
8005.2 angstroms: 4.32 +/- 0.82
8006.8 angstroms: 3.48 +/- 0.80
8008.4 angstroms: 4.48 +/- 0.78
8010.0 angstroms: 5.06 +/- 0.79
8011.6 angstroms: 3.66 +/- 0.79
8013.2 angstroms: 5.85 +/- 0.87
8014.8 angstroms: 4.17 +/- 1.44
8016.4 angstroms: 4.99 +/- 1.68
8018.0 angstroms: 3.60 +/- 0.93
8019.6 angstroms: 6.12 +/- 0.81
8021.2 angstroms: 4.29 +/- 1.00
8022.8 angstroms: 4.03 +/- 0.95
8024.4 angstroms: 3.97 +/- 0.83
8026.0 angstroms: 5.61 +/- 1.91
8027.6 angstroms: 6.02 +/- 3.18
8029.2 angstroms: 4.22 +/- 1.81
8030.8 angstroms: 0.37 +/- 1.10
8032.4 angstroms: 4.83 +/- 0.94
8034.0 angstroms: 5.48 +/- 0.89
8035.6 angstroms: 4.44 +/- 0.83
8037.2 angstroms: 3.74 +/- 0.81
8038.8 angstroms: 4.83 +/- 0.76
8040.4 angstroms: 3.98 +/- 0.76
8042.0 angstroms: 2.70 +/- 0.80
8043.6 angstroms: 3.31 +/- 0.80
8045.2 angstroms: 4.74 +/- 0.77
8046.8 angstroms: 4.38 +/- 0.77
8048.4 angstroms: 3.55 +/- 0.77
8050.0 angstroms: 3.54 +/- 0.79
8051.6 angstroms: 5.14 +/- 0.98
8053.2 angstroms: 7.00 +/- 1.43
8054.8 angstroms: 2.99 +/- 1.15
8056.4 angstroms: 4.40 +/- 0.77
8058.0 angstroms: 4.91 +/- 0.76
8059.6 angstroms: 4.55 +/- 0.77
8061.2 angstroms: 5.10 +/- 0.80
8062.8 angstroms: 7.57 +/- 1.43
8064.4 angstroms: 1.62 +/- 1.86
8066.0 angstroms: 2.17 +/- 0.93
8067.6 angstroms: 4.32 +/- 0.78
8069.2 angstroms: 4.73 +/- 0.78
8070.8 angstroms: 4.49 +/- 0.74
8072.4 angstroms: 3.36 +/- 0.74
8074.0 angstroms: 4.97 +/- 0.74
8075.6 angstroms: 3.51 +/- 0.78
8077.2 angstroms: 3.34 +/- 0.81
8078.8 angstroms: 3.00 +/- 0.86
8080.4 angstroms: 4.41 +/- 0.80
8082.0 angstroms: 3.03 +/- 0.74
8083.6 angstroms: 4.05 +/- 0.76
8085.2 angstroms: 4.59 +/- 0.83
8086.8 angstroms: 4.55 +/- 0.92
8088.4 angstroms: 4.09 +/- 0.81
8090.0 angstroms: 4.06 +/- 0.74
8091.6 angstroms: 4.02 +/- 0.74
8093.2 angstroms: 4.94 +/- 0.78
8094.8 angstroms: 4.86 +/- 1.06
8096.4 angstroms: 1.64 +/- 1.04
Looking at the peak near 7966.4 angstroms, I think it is Hgamma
